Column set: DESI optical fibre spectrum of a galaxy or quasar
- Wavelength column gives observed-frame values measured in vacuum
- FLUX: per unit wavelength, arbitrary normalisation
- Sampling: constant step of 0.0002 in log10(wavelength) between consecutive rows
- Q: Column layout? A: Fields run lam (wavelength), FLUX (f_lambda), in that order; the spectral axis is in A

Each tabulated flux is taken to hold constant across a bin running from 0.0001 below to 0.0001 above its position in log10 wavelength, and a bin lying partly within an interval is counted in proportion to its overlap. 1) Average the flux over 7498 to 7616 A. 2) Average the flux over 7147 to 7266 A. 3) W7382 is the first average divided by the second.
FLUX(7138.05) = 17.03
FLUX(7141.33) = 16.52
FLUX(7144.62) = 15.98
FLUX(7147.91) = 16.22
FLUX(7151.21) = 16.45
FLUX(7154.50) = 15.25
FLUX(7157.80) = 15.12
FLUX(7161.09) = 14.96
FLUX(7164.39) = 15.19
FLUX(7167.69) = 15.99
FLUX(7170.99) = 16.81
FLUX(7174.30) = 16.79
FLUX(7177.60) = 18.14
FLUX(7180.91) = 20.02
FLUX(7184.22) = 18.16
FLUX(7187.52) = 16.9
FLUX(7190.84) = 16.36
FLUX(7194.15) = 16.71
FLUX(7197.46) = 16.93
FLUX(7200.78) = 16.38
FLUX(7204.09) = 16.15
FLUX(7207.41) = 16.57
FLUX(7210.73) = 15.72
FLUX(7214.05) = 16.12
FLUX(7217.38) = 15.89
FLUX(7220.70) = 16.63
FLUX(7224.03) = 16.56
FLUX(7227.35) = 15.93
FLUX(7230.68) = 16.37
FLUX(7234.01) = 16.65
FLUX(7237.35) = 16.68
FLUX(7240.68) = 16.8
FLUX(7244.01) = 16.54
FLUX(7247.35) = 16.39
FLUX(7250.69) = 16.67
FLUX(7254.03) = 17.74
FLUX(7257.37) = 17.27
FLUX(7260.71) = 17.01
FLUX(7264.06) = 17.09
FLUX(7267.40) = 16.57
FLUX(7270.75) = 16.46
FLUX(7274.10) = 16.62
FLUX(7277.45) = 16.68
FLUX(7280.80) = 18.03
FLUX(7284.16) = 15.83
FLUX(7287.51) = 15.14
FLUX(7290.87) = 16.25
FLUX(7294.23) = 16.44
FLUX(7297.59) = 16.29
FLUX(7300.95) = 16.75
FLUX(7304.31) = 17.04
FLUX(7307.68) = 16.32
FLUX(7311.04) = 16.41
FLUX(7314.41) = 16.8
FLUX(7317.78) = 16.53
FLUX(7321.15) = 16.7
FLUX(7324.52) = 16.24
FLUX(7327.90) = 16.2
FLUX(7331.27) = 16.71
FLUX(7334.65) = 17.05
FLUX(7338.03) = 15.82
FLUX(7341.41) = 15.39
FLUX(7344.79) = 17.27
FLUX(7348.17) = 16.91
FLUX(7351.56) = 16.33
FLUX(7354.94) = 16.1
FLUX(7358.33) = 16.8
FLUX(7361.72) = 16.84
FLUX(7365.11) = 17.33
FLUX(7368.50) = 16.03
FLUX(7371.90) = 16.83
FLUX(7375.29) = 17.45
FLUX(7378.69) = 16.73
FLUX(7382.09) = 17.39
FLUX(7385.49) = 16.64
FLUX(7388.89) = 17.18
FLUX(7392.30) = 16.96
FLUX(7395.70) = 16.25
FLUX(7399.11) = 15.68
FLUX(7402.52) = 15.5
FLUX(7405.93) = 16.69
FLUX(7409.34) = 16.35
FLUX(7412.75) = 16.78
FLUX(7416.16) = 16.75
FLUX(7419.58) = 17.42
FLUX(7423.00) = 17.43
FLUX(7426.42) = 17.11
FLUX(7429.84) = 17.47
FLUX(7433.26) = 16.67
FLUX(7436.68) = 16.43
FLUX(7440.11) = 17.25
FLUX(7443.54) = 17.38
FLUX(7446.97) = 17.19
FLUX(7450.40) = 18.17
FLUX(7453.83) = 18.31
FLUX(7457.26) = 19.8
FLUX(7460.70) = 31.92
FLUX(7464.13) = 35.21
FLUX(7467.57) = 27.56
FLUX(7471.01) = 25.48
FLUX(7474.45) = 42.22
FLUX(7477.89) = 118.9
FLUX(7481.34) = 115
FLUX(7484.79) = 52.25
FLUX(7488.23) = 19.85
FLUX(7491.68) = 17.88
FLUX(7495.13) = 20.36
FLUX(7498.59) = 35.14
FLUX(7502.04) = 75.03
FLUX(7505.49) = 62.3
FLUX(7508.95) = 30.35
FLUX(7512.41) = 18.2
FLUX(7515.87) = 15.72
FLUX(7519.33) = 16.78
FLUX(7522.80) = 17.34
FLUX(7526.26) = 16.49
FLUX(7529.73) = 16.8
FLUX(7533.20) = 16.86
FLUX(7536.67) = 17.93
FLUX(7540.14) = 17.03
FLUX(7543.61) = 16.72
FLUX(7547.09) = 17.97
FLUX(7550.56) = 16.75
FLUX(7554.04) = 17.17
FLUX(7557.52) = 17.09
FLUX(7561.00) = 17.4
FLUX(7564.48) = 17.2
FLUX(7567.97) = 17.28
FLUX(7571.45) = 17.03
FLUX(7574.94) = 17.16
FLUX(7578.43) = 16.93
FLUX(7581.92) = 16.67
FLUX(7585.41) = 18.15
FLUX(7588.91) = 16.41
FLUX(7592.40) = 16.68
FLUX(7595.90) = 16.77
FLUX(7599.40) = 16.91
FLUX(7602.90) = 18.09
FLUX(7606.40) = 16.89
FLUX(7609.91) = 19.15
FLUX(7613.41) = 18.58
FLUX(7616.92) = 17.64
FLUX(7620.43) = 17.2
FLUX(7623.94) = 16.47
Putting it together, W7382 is 1.26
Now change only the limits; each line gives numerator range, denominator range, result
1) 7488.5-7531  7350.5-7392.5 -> 1.69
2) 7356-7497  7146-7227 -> 1.51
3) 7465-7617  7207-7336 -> 1.62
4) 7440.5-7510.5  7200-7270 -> 2.39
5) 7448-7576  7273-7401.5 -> 1.78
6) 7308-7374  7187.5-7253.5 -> 1.01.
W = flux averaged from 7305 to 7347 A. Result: 16.5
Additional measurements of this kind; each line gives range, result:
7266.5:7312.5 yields 16.5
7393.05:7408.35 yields 16.1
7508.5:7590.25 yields 17.4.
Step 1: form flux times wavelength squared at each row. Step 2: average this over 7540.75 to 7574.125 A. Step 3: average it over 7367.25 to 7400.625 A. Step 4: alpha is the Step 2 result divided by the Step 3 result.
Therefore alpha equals 1.08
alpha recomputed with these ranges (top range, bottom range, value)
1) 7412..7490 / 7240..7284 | 1.95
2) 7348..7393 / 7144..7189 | 1.07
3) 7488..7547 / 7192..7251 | 1.66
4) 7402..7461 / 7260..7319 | 1.11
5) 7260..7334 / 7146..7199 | 1.03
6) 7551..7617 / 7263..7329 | 1.13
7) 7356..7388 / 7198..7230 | 1.09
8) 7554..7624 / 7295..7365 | 1.12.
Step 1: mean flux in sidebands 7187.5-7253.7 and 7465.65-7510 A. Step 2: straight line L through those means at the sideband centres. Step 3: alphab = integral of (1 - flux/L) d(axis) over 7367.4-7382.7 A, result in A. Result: 8.0 A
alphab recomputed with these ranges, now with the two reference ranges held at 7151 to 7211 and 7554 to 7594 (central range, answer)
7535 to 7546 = -0.14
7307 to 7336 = 0.37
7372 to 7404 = 0.37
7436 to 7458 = -1.08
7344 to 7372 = 0.20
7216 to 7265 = -0.06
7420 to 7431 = -0.28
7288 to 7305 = 0.31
